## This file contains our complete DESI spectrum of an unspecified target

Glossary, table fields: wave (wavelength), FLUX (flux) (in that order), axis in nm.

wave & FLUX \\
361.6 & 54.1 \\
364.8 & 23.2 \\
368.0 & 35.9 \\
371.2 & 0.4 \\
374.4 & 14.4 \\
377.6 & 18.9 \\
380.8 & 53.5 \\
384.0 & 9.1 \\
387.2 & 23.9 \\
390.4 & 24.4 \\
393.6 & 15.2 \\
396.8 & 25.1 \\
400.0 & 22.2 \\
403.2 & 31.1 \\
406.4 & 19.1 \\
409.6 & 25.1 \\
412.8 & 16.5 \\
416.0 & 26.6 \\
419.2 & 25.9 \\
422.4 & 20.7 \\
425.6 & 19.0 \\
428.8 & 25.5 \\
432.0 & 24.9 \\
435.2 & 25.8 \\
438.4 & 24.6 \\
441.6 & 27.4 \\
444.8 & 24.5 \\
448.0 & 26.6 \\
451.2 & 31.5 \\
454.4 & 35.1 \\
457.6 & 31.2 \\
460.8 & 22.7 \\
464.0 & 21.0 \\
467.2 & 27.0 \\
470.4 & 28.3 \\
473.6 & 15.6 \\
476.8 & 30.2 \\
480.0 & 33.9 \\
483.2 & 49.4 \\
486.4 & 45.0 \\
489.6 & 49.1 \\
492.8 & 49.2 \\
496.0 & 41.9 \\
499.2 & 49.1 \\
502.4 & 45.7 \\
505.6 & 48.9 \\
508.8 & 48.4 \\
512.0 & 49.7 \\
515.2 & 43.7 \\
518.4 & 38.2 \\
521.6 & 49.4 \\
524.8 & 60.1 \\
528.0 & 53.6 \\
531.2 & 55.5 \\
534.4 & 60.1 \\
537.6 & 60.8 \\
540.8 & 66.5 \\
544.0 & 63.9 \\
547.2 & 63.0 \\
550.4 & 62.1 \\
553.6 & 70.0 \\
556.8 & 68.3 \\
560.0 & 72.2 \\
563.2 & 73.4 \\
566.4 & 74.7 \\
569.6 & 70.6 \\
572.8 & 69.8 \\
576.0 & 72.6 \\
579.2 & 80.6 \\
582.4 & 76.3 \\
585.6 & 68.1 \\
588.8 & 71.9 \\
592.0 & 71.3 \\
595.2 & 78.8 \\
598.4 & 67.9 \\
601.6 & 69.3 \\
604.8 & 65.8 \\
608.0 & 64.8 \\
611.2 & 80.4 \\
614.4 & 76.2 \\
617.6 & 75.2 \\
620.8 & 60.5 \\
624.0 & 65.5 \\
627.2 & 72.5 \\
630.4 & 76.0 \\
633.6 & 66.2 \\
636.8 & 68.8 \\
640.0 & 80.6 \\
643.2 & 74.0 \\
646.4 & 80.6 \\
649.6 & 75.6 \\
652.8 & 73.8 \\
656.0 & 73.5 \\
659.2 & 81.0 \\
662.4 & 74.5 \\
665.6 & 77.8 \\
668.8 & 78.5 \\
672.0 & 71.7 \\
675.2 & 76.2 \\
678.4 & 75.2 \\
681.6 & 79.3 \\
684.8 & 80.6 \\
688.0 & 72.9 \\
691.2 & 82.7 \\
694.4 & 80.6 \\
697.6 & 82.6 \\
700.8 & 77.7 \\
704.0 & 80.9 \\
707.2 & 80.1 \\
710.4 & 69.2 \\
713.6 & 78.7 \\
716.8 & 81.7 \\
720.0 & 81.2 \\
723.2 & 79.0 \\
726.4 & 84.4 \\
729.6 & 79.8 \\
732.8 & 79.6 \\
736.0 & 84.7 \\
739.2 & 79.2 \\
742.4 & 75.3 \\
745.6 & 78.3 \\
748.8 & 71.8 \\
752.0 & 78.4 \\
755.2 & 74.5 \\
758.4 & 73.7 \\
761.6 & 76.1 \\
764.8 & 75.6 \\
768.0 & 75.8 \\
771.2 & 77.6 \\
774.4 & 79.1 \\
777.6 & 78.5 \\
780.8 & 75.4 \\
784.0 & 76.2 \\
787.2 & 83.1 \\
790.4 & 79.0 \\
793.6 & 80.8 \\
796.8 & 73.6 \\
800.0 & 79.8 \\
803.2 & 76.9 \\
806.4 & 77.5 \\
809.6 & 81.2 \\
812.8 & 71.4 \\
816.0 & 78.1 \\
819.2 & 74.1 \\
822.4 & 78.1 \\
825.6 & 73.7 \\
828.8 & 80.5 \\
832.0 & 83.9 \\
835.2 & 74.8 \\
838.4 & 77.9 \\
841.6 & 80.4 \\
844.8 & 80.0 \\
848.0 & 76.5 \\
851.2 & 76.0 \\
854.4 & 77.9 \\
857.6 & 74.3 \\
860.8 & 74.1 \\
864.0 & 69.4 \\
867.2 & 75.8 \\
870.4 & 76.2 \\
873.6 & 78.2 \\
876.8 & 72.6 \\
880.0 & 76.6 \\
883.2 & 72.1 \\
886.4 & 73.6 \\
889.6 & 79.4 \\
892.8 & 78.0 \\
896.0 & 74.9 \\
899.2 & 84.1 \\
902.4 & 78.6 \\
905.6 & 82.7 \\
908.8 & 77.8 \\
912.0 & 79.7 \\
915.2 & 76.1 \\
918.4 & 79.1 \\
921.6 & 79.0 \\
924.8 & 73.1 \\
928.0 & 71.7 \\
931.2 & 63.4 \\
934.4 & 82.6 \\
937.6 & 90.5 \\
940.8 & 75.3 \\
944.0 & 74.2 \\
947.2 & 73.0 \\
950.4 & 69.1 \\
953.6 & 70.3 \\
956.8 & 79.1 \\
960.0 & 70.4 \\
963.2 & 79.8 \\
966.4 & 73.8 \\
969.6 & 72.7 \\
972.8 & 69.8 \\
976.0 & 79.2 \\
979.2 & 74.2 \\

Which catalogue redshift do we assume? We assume 0.21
